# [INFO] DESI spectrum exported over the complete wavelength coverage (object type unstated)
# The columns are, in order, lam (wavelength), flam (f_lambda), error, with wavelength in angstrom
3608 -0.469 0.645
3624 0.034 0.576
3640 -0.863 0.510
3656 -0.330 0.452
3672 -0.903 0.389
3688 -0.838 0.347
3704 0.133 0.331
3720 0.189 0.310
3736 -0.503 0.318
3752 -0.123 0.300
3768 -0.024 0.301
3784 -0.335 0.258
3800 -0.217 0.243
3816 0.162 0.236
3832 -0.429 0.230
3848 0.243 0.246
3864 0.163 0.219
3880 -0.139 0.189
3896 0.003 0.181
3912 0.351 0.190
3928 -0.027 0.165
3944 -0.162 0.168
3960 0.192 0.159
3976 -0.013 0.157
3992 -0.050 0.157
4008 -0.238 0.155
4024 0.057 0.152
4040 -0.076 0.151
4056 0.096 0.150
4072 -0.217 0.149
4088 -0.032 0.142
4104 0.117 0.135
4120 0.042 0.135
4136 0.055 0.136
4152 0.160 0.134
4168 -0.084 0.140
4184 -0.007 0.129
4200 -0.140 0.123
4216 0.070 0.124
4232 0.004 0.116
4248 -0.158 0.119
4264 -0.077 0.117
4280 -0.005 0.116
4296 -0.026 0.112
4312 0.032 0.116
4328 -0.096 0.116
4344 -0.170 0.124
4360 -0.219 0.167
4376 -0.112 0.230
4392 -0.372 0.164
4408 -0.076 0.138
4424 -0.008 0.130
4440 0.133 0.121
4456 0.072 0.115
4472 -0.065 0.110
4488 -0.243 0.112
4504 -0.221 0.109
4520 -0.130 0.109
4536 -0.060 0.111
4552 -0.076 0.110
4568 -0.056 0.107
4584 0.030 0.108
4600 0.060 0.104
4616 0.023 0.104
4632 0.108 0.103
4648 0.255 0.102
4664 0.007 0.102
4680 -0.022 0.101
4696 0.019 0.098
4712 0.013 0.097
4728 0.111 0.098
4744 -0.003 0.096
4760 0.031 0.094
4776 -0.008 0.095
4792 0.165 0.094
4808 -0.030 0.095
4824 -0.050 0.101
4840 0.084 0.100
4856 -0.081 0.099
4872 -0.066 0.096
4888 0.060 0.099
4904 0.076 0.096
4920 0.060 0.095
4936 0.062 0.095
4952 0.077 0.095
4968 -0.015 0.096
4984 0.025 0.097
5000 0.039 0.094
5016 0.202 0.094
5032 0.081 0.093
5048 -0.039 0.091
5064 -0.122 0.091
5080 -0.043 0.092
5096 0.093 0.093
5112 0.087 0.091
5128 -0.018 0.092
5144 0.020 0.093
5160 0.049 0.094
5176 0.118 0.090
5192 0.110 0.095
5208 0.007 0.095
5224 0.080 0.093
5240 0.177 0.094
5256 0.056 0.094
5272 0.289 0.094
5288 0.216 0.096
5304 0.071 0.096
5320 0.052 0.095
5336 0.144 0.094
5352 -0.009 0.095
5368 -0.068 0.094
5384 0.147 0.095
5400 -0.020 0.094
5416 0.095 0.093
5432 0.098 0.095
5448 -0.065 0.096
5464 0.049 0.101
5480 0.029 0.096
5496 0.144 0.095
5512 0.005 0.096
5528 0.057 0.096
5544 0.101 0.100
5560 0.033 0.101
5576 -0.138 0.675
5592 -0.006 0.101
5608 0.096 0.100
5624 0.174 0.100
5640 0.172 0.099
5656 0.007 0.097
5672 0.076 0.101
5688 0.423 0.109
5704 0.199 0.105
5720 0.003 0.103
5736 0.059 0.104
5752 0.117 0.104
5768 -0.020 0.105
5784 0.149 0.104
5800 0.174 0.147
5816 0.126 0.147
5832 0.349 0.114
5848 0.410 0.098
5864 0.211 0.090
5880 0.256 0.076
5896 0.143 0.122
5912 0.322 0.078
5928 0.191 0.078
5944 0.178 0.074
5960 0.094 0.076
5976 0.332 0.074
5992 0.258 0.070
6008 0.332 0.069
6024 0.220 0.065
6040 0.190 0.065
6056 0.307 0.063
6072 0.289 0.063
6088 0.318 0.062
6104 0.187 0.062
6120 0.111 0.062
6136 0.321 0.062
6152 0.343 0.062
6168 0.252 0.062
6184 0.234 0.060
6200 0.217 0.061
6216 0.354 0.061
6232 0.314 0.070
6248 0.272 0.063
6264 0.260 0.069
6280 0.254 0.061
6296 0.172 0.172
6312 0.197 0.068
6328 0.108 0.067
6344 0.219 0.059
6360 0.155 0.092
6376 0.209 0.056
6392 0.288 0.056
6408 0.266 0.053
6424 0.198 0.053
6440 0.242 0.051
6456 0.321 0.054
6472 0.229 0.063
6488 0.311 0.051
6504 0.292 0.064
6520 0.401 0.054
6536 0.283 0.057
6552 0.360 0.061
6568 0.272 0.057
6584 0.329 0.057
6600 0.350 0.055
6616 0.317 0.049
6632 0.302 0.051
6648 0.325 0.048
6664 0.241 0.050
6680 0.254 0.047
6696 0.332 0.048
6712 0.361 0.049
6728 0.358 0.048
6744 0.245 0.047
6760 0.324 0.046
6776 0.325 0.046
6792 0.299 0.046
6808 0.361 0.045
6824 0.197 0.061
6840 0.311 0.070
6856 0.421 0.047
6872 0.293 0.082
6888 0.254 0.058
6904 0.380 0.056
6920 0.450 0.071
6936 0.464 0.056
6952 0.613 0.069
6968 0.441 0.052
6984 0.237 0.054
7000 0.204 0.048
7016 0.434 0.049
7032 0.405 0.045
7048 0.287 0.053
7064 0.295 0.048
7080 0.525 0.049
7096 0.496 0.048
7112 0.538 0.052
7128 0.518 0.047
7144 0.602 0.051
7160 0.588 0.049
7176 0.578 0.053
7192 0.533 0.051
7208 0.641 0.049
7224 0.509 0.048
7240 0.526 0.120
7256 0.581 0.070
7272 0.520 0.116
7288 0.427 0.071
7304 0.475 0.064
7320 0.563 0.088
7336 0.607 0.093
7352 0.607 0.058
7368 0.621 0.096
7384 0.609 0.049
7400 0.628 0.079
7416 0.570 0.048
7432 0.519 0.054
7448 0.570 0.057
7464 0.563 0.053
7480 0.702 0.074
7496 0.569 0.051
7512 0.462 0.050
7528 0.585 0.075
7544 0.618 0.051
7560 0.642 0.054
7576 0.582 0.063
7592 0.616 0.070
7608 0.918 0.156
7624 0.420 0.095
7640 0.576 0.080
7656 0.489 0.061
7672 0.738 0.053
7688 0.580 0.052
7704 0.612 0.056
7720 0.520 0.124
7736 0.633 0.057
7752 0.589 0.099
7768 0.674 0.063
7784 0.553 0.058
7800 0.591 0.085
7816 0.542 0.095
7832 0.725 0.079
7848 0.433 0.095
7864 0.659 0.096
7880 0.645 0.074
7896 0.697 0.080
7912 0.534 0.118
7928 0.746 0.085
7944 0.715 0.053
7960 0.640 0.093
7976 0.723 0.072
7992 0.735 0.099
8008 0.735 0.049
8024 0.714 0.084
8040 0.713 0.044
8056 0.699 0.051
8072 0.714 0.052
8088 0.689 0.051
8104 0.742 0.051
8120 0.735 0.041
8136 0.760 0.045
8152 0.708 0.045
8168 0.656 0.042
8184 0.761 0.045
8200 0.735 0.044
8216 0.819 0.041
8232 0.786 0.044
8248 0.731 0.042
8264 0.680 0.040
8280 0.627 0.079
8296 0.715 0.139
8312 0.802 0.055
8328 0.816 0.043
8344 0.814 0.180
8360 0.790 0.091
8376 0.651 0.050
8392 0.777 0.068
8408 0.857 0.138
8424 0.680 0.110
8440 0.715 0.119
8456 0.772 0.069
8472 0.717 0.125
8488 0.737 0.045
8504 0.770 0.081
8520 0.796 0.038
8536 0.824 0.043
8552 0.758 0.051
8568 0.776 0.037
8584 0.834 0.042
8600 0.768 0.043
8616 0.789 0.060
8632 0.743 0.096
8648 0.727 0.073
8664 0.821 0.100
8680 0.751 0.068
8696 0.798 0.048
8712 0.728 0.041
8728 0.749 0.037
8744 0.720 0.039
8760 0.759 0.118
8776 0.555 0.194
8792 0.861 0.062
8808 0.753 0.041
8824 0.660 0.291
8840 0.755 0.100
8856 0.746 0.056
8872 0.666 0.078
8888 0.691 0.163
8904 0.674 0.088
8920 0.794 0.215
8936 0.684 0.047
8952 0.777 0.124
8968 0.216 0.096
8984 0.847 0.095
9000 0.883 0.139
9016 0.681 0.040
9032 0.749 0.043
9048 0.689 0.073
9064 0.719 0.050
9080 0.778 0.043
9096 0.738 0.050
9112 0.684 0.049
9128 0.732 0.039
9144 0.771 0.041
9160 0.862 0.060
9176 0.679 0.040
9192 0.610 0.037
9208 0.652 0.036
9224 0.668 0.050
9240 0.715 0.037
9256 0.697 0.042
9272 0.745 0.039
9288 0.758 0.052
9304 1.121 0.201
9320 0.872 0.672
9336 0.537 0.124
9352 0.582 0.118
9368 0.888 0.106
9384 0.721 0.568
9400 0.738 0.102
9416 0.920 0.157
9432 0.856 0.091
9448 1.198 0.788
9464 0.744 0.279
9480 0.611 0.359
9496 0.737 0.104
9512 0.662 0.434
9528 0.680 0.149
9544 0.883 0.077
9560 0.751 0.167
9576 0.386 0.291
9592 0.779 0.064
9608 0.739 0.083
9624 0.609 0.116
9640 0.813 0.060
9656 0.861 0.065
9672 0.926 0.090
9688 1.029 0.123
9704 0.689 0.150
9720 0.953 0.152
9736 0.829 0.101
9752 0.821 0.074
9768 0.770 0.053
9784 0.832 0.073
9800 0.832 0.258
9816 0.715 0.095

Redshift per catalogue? 0.777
